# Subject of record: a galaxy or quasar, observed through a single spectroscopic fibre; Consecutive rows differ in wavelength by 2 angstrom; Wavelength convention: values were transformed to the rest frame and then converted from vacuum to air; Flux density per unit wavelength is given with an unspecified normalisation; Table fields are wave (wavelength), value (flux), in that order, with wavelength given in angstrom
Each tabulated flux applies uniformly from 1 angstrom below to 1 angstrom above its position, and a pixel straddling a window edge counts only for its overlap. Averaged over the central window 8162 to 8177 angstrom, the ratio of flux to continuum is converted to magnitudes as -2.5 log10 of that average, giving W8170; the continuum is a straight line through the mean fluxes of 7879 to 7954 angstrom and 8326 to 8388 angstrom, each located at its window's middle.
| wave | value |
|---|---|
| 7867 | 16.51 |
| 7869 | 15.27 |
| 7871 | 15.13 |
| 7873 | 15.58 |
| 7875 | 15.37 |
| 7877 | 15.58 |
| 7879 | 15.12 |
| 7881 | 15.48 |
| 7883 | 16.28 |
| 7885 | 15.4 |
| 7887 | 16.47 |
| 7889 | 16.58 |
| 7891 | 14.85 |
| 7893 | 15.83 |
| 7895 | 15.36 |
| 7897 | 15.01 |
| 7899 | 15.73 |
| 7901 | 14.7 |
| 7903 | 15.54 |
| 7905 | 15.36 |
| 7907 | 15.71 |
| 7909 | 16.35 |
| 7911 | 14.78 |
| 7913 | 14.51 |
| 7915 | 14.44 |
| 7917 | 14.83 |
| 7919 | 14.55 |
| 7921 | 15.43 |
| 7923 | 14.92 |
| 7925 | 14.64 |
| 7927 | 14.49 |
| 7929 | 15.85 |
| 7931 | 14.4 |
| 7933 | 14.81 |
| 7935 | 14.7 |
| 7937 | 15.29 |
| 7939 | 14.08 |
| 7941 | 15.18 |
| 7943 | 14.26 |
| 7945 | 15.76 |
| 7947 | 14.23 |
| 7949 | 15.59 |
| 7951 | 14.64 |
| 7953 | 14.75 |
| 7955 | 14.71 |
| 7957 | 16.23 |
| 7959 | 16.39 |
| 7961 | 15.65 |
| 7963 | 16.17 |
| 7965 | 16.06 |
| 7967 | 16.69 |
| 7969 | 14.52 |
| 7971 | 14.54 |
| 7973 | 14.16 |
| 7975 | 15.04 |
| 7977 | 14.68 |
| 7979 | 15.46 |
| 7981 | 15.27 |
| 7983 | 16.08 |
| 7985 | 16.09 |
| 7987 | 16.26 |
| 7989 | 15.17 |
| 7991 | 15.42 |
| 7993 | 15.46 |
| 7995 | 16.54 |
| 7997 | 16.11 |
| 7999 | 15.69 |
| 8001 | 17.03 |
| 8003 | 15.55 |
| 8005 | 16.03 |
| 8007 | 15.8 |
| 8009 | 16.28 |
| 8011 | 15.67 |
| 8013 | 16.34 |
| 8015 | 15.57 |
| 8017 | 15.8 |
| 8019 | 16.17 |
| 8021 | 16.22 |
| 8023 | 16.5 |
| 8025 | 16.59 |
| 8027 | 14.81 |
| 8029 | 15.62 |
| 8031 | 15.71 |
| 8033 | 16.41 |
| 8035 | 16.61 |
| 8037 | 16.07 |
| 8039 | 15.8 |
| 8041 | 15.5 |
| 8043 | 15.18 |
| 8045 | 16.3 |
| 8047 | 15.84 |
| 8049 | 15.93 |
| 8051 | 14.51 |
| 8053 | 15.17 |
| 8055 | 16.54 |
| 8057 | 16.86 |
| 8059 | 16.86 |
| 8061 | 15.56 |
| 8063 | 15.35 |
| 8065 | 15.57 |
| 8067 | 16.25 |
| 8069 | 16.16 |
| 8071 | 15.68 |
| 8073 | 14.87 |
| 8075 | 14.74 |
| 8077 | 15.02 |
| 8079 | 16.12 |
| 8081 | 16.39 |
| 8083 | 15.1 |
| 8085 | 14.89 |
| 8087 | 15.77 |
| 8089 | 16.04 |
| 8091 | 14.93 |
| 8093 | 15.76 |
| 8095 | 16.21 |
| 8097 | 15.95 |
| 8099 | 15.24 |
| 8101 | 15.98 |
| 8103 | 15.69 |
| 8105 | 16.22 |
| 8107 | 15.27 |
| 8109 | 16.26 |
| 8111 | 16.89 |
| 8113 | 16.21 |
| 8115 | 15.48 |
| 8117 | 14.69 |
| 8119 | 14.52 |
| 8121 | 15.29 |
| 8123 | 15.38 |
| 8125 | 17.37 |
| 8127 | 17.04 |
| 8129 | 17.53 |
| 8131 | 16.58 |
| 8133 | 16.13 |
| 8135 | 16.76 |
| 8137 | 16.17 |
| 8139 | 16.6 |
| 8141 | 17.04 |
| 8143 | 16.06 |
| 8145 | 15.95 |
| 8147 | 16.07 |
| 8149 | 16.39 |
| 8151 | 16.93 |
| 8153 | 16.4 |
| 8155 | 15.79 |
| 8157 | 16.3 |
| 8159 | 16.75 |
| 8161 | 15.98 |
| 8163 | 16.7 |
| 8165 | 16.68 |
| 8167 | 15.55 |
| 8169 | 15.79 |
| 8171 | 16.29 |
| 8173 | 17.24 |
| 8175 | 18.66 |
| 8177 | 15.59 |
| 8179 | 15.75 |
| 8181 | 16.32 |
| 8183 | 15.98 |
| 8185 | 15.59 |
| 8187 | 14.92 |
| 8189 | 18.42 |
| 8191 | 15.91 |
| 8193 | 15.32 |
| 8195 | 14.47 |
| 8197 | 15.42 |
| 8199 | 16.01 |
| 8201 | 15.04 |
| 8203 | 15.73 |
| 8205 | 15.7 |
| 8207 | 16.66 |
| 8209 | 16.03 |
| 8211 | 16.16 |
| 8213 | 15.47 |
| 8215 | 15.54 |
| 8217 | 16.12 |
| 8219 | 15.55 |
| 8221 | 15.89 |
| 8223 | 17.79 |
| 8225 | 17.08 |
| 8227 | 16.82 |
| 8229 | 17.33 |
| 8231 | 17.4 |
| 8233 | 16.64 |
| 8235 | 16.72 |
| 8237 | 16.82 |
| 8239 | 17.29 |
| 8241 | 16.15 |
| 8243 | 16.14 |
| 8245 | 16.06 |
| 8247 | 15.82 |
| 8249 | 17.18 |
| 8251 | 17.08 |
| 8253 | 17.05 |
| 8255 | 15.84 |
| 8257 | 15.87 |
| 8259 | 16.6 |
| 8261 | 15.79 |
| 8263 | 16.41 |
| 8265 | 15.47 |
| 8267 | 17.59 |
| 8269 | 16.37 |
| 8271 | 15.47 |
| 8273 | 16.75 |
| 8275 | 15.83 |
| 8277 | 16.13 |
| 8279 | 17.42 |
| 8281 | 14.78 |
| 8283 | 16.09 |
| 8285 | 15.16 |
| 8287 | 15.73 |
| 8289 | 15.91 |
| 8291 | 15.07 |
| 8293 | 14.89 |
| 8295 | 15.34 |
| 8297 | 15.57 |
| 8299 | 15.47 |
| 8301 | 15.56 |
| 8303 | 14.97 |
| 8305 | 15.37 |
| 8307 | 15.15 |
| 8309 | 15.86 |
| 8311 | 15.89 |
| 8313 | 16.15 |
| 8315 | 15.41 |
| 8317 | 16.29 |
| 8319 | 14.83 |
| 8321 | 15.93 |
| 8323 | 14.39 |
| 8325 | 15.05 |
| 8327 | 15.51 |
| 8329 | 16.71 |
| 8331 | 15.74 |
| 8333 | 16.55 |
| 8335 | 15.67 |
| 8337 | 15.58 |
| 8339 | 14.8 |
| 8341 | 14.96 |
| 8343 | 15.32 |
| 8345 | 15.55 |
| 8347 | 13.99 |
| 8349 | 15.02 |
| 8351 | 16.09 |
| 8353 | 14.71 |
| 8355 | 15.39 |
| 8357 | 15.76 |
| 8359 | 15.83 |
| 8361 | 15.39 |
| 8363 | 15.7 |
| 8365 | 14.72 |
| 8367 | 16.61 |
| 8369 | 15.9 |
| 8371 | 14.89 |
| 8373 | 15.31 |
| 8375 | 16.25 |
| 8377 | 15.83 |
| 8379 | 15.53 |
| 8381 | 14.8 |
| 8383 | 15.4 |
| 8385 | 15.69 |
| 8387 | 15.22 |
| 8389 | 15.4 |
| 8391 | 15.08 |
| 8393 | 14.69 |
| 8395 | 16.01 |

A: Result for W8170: -0.09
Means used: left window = 15.2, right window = 15.5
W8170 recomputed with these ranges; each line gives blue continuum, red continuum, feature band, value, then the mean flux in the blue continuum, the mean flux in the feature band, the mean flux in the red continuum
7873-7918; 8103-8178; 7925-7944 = 0.06 mag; 15.4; 14.8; 16.3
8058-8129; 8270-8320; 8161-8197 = -0.03 mag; 15.8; 16.2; 15.6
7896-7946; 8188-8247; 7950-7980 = -0.01 mag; 15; 15.3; 16.3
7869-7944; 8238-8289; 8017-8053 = -0.02 mag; 15.2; 15.8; 16.2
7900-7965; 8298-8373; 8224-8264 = -0.08 mag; 15.1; 16.6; 15.5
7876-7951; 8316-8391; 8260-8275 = -0.06 mag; 15.2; 16.2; 15.5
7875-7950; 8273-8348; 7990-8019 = -0.05 mag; 15.2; 16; 15.5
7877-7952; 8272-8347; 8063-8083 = -0.02 mag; 15.2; 15.6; 15.6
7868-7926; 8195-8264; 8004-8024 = -0.02 mag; 15.3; 16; 16.3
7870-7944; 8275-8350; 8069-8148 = -0.04 mag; 15.2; 15.9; 15.5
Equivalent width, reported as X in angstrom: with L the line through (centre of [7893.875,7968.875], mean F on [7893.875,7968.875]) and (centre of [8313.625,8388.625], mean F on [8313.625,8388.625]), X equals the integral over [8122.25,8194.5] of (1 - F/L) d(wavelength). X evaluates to -4.9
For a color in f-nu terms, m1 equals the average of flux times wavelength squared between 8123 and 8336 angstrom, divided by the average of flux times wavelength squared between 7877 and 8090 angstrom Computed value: 1.10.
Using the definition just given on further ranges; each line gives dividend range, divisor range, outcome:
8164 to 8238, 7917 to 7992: 1.14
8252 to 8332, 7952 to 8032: 1.08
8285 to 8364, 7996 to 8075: 1.04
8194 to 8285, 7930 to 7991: 1.14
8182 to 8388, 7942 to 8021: 1.09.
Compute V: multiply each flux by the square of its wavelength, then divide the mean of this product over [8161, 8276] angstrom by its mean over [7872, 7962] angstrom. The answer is 1.15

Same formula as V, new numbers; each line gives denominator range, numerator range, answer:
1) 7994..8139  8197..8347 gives 1.05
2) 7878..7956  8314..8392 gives 1.14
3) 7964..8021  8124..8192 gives 1.09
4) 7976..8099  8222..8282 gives 1.10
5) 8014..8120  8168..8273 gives 1.07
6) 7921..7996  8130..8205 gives 1.12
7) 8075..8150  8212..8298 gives 1.05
